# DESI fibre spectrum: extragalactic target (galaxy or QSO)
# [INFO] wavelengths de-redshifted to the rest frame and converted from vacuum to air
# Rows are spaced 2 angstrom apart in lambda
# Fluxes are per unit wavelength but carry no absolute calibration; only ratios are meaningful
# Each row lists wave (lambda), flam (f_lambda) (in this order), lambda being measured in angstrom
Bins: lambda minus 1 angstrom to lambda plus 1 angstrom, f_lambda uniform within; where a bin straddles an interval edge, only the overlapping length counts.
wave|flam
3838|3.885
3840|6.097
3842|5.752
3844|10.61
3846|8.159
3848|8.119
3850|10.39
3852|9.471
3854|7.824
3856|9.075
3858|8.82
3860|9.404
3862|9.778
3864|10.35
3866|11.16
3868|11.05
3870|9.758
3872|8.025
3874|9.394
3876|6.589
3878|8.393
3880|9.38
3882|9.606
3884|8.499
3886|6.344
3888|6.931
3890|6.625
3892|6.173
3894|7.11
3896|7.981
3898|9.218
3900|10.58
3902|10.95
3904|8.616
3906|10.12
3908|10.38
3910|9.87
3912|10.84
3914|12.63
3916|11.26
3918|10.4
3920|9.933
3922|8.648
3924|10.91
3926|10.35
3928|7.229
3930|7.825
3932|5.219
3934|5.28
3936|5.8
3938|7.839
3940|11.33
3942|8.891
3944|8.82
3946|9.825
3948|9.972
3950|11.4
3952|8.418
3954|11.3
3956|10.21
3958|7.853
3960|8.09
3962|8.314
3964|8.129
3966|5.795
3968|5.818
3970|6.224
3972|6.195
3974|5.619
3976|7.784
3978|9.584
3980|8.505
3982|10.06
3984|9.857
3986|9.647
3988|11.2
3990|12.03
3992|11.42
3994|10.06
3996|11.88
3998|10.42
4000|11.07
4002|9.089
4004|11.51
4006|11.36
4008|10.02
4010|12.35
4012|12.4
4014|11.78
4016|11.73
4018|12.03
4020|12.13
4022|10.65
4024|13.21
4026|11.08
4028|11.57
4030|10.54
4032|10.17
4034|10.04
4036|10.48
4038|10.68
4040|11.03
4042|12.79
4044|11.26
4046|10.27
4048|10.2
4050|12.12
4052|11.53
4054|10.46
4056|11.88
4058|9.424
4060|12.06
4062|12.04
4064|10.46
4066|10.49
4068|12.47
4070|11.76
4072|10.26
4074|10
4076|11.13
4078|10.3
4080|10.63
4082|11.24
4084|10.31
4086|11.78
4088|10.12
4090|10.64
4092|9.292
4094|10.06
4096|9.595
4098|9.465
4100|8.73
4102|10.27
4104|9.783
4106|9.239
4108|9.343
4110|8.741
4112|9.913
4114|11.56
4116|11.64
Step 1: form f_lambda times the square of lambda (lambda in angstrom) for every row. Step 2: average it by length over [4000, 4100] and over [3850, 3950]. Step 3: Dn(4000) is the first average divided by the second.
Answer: 1.3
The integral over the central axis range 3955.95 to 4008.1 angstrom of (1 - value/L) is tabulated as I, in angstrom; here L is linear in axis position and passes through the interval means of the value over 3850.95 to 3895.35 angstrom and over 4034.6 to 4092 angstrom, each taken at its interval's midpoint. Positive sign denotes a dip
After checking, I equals 4.4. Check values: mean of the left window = 8.62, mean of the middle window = 9.14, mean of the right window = 11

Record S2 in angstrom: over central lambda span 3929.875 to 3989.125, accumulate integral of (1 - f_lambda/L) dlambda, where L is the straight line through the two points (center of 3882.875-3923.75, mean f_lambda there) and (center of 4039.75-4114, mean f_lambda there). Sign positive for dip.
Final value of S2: 7.8 angstrom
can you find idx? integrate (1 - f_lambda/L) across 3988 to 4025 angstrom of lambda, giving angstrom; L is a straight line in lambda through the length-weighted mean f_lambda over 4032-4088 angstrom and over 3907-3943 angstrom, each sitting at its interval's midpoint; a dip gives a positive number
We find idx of -4.1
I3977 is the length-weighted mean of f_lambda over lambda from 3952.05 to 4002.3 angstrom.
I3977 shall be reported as 9.03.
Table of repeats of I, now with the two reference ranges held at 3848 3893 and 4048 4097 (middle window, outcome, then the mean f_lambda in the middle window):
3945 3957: -0.8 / 10.2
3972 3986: 2.0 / 8.48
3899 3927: -3.7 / 10.4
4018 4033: -1.5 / 11.4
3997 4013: -1.4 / 11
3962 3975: 4.4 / 6.45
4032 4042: -0.3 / 10.7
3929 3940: 3.0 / 6.84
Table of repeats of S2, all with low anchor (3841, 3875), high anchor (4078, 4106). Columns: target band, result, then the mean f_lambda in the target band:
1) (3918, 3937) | 2.9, 8.04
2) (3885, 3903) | 2.7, 7.99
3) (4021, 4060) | -4.4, 11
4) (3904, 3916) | -1.5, 10.6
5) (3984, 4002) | -1.9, 10.8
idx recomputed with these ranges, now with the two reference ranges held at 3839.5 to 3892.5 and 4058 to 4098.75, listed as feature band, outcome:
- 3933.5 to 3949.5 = 1.2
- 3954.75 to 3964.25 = 0.9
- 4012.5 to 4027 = -2.4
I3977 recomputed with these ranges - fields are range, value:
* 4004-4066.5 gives 11.2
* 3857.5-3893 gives 8.68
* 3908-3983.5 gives 8.74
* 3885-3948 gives 8.85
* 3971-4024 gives 10.5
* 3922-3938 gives 7.61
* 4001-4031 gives 11.4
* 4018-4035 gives 11.2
